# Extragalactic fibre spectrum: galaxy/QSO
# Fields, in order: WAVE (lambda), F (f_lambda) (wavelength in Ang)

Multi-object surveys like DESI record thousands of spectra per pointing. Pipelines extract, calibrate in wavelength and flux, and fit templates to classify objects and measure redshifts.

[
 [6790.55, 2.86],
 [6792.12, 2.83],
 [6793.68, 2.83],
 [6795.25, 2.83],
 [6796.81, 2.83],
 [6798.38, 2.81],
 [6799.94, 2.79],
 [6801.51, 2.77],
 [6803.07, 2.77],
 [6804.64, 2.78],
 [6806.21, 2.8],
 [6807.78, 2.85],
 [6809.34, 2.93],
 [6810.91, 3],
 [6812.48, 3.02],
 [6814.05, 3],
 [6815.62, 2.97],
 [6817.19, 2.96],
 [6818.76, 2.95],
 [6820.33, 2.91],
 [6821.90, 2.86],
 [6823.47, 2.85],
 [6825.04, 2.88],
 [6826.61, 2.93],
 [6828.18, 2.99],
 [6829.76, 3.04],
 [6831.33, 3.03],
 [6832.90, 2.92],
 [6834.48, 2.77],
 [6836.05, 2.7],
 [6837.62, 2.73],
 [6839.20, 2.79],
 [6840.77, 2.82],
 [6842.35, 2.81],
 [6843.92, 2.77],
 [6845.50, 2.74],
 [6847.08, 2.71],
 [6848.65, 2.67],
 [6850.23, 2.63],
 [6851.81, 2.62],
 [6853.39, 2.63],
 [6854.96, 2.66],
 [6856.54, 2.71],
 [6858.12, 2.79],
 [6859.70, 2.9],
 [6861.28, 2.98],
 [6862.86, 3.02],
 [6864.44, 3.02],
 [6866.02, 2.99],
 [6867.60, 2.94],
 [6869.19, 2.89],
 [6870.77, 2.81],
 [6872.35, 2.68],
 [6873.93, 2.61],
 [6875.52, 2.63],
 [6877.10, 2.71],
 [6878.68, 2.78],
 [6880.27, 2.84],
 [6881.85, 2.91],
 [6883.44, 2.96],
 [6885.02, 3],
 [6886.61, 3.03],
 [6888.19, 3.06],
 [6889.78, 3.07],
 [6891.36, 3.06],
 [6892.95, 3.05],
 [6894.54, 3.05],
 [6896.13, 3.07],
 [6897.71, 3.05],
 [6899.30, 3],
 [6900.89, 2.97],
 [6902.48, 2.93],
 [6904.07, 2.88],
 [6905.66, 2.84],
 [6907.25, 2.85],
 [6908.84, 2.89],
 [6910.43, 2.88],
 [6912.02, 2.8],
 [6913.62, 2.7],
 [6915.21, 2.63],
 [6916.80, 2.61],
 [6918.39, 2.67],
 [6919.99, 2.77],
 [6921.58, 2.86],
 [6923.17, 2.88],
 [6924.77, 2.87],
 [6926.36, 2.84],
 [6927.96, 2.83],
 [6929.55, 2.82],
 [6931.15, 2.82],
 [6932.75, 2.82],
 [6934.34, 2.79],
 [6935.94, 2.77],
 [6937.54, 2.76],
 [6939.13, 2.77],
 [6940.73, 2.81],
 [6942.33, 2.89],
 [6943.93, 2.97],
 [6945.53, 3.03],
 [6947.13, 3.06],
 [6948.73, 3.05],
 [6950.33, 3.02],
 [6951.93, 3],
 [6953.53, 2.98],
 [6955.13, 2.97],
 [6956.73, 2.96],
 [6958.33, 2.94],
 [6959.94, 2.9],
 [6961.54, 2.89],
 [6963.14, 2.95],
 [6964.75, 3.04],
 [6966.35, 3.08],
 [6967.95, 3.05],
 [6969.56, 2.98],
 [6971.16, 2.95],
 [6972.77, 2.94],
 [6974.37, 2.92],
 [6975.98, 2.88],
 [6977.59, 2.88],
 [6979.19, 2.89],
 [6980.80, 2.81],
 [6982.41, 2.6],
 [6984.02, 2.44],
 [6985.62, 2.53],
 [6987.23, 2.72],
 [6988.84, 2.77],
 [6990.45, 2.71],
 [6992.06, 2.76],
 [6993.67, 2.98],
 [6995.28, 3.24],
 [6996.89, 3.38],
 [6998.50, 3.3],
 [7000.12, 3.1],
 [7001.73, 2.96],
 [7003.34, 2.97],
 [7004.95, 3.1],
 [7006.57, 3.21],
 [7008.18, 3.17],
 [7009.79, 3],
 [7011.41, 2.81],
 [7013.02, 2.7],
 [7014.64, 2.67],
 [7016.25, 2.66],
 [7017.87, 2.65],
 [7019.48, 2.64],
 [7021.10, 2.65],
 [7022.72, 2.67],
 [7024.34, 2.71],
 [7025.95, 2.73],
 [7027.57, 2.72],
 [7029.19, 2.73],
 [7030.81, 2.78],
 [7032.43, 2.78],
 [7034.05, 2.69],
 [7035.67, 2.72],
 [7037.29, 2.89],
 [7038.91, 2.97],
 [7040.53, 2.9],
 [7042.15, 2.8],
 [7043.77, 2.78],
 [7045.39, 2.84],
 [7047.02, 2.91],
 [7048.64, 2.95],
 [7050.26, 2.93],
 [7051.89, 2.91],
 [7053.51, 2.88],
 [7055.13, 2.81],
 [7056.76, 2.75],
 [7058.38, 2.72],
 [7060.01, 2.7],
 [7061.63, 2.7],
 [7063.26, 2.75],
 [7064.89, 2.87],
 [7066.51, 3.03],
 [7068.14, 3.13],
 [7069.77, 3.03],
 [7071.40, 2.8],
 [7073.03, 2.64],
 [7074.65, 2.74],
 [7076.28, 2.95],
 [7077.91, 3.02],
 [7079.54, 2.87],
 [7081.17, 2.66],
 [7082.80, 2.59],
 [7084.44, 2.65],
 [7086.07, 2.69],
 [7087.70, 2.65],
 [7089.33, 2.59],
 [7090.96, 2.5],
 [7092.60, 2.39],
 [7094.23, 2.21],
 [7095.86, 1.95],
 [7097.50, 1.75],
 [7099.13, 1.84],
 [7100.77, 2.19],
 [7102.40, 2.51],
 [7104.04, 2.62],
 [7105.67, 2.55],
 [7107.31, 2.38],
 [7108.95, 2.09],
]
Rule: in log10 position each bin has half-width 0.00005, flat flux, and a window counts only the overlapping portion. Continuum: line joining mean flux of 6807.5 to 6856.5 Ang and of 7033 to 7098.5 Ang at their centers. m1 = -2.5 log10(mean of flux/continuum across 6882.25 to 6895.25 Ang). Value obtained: -0.080 mag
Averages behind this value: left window 2.84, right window 2.73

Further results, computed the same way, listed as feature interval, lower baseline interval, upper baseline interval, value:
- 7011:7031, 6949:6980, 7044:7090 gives 0.07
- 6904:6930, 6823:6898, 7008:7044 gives 0.01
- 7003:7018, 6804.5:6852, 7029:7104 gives -0.06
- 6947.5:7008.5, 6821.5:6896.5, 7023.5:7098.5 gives -0.06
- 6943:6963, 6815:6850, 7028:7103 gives -0.08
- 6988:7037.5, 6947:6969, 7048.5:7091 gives 0.01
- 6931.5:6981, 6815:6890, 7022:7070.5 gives -0.04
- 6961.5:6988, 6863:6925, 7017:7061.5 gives -0.01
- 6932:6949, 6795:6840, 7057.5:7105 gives -0.05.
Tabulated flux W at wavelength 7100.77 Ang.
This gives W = 2.19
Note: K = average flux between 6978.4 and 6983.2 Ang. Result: 2.76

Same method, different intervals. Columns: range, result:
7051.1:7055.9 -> 2.87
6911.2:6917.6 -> 2.69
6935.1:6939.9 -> 2.77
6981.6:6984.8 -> 2.52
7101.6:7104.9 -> 2.57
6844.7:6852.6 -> 2.67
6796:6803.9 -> 2.8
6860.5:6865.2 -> 3.01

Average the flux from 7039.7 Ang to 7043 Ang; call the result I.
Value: 2.85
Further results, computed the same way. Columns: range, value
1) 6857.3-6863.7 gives 2.92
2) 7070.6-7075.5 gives 2.73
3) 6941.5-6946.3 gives 2.96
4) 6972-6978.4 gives 2.91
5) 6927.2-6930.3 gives 2.83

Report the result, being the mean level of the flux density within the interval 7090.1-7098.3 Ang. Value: 2.16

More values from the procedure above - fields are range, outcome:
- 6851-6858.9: 2.68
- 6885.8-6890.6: 3.06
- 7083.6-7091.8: 2.61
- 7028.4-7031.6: 2.75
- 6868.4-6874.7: 2.75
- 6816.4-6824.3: 2.91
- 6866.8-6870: 2.91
